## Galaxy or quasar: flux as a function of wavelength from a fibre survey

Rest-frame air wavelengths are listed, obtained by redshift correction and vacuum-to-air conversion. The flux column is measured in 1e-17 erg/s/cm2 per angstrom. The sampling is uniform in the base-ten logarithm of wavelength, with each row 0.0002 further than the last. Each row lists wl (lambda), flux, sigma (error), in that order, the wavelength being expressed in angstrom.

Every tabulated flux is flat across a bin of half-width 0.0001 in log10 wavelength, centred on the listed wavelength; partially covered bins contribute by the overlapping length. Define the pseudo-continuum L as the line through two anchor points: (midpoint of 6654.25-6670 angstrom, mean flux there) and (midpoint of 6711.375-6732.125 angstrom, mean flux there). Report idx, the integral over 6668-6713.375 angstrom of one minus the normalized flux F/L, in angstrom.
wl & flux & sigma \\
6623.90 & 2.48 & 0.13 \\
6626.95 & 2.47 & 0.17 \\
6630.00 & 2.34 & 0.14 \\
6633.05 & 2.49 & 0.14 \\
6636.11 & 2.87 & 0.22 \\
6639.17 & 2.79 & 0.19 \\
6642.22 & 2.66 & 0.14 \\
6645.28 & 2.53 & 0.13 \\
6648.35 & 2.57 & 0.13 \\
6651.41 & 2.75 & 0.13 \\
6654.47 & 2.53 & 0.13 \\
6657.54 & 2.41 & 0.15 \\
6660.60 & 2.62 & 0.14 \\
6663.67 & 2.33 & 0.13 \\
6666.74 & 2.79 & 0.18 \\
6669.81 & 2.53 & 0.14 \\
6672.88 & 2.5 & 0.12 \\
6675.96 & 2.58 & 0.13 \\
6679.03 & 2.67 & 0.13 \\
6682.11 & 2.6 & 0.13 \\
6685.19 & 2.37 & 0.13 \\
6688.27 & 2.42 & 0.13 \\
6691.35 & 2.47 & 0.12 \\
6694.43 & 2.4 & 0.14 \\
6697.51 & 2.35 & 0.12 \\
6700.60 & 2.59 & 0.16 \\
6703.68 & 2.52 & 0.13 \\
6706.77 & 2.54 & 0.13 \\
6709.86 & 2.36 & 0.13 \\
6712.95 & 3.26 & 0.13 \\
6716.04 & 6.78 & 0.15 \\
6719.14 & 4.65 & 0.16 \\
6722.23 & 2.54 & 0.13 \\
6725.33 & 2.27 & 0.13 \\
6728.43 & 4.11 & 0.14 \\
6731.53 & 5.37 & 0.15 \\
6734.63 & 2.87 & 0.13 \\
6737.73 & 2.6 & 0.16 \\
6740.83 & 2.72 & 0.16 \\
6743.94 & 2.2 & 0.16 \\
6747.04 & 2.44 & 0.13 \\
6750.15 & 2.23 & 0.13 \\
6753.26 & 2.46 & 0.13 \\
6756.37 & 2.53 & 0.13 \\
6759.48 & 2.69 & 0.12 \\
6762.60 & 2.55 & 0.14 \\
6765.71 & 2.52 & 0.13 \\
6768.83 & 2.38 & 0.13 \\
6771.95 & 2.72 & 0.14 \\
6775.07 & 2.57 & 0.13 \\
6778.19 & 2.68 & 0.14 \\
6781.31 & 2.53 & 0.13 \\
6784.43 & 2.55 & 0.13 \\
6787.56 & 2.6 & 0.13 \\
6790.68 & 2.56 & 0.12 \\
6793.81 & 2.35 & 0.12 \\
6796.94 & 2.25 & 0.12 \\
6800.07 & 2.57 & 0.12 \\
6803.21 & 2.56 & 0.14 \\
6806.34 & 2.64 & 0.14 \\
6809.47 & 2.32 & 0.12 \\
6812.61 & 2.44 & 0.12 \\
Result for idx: 10.0 angstrom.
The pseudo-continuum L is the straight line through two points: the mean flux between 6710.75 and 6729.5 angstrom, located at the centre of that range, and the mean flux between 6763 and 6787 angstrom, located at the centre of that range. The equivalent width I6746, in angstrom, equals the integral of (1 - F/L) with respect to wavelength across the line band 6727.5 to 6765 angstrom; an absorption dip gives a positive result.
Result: 4.7 angstrom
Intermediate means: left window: 3.87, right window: 2.57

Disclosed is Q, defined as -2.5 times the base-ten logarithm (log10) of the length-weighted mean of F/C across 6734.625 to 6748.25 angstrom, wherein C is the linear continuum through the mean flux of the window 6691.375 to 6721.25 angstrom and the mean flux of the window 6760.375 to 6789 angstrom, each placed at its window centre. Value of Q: 0.141 mag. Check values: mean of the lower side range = 3.22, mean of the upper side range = 2.57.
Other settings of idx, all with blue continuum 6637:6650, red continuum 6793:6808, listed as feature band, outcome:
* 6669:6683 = 0.2 angstrom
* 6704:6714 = -0.4 angstrom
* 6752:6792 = -0.9 angstrom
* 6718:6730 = -3.7 angstrom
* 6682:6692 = 0.6 angstrom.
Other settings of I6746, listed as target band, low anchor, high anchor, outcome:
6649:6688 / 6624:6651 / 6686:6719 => 3.4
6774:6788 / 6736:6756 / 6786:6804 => -0.7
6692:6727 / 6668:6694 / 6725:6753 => -4.4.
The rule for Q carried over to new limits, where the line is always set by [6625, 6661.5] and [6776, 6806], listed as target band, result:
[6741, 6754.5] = 0.08 mag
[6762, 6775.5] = -0.01 mag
